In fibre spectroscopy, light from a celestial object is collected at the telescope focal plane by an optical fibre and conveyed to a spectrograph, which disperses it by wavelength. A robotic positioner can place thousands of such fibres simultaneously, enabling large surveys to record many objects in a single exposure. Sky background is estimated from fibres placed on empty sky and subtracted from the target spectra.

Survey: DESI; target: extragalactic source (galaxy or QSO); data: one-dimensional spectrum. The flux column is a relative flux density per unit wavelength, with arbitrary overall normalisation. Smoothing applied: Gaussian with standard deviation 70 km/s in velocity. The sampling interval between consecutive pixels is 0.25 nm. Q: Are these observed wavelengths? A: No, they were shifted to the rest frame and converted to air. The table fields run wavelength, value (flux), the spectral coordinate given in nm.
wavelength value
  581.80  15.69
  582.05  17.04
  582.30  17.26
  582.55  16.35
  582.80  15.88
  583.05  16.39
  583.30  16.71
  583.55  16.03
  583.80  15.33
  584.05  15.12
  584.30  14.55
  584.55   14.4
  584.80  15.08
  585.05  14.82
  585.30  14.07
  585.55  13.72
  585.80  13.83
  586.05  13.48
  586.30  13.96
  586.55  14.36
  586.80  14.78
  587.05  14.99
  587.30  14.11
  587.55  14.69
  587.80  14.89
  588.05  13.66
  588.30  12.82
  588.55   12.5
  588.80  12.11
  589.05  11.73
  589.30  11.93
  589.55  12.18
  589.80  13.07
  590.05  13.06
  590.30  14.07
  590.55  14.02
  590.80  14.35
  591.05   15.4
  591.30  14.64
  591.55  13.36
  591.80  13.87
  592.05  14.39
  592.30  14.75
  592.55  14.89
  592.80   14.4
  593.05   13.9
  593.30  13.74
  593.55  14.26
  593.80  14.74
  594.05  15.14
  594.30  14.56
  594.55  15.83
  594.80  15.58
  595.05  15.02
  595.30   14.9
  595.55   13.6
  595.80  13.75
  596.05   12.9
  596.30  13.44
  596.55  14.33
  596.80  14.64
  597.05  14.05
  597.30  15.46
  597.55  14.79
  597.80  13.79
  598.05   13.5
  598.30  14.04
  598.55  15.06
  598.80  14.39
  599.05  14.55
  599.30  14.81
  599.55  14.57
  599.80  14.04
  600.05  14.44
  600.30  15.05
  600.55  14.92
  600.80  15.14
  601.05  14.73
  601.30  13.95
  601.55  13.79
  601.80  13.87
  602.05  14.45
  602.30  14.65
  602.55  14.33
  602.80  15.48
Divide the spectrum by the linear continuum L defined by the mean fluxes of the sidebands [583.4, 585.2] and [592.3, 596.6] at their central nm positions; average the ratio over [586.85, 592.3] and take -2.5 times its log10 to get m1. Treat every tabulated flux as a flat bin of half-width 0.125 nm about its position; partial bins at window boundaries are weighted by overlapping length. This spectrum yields 0.08 mag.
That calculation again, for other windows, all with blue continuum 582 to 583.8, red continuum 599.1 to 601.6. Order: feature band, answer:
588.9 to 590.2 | 0.255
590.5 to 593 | 0.078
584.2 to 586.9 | 0.134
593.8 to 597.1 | 0.046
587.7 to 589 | 0.208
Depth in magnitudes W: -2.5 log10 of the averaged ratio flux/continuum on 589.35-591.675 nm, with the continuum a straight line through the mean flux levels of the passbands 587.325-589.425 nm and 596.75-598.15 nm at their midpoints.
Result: -0.03 mag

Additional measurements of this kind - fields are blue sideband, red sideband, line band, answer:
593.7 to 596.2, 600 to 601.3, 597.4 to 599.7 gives 0.02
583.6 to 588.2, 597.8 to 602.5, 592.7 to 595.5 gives -0.02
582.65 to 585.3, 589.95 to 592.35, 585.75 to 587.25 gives 0.05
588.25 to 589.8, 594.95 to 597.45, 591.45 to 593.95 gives -0.08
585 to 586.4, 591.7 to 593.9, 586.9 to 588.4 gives -0.01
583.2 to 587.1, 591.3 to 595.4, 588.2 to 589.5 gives 0.20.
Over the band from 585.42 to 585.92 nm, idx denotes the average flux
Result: 13.8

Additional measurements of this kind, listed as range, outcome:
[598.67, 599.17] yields 14.5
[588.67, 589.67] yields 12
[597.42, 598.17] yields 14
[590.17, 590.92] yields 14.1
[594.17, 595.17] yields 15.2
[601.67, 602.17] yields 14.2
